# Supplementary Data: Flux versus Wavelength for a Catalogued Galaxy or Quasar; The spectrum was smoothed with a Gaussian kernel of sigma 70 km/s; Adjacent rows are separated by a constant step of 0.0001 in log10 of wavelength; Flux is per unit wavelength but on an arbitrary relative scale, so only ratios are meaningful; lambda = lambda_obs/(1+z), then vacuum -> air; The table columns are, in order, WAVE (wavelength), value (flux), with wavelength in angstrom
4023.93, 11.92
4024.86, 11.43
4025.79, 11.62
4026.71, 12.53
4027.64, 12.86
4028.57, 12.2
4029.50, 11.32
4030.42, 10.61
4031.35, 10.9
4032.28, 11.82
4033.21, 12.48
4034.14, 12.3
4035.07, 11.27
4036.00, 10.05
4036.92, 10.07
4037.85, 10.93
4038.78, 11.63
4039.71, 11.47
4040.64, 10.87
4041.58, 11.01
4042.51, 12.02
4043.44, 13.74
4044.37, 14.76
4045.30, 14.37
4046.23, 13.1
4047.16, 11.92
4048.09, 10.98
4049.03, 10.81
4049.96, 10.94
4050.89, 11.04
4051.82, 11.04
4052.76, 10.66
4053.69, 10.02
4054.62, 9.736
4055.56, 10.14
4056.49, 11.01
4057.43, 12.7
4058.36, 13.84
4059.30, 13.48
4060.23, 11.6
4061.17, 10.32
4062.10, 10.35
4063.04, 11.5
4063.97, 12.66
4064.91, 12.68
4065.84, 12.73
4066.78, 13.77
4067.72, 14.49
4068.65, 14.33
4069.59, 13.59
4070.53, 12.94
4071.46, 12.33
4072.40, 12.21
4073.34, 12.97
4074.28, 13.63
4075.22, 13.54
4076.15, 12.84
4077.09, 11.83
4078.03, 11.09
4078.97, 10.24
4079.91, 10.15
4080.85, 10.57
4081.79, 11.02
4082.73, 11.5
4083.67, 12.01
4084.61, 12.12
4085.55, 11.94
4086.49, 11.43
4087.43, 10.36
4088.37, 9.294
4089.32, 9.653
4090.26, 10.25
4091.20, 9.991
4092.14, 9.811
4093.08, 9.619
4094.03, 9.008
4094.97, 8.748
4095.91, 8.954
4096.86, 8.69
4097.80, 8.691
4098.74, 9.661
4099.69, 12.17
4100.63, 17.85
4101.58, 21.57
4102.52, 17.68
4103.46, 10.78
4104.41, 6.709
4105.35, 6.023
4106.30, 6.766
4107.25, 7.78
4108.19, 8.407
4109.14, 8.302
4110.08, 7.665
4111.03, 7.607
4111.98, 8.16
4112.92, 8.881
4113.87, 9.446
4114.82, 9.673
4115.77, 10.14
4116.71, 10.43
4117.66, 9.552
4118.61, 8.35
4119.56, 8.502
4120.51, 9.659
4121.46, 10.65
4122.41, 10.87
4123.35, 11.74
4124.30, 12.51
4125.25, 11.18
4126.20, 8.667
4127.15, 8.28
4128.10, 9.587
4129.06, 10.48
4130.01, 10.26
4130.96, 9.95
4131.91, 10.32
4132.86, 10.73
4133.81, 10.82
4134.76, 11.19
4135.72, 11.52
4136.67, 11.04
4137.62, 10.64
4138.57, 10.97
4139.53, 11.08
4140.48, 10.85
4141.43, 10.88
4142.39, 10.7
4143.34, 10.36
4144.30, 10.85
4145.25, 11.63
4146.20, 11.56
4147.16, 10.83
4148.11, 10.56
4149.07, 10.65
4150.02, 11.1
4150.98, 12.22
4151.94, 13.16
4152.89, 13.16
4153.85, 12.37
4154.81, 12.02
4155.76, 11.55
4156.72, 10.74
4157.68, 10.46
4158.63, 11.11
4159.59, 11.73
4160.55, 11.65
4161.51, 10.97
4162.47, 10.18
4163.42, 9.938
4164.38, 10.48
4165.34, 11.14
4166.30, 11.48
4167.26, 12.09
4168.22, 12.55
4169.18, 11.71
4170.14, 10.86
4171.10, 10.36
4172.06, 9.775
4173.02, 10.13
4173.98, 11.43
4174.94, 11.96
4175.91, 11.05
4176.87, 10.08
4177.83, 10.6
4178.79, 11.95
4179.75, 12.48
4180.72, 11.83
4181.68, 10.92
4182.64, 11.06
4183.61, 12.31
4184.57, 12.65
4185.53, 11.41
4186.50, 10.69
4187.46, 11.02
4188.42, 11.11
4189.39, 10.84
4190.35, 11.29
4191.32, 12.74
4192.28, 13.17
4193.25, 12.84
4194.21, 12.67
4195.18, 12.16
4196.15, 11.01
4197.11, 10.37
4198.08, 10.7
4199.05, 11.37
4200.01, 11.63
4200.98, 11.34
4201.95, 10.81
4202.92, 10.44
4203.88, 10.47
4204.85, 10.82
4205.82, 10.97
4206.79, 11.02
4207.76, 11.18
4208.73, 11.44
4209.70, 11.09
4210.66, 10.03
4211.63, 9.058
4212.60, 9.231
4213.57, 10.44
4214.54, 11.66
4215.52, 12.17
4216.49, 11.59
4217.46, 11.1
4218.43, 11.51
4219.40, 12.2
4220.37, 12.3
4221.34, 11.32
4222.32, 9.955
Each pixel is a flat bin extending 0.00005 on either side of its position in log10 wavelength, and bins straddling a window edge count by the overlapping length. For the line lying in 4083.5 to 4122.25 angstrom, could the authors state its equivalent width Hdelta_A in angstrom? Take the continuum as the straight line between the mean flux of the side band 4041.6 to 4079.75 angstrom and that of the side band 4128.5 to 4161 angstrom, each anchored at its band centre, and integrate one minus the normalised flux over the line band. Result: 5.3 angstrom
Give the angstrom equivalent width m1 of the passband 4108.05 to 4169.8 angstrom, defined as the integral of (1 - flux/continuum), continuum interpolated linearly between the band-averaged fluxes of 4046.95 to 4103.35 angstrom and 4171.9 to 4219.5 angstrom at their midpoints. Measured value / 4.60 angstrom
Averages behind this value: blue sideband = 11.7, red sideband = 11.2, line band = 10.6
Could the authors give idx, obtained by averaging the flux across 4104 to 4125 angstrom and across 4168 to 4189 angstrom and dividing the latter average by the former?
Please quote 1.2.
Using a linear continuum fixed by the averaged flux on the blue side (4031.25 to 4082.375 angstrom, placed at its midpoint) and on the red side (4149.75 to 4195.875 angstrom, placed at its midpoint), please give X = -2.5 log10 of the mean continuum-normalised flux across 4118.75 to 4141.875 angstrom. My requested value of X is 0.11 mag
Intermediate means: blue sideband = 11.9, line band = 10.5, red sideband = 11.5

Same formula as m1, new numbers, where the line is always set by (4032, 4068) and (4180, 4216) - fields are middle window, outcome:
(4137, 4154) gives 0.22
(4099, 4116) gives 1.88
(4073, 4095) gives 1.23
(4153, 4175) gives 0.37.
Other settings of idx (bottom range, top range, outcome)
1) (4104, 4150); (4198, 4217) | 1.10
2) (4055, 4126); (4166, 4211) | 1.03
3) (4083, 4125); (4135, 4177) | 1.10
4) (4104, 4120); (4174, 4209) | 1.36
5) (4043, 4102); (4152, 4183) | 0.96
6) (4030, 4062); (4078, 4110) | 0.91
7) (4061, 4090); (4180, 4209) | 0.96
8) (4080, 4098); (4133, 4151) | 1.08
